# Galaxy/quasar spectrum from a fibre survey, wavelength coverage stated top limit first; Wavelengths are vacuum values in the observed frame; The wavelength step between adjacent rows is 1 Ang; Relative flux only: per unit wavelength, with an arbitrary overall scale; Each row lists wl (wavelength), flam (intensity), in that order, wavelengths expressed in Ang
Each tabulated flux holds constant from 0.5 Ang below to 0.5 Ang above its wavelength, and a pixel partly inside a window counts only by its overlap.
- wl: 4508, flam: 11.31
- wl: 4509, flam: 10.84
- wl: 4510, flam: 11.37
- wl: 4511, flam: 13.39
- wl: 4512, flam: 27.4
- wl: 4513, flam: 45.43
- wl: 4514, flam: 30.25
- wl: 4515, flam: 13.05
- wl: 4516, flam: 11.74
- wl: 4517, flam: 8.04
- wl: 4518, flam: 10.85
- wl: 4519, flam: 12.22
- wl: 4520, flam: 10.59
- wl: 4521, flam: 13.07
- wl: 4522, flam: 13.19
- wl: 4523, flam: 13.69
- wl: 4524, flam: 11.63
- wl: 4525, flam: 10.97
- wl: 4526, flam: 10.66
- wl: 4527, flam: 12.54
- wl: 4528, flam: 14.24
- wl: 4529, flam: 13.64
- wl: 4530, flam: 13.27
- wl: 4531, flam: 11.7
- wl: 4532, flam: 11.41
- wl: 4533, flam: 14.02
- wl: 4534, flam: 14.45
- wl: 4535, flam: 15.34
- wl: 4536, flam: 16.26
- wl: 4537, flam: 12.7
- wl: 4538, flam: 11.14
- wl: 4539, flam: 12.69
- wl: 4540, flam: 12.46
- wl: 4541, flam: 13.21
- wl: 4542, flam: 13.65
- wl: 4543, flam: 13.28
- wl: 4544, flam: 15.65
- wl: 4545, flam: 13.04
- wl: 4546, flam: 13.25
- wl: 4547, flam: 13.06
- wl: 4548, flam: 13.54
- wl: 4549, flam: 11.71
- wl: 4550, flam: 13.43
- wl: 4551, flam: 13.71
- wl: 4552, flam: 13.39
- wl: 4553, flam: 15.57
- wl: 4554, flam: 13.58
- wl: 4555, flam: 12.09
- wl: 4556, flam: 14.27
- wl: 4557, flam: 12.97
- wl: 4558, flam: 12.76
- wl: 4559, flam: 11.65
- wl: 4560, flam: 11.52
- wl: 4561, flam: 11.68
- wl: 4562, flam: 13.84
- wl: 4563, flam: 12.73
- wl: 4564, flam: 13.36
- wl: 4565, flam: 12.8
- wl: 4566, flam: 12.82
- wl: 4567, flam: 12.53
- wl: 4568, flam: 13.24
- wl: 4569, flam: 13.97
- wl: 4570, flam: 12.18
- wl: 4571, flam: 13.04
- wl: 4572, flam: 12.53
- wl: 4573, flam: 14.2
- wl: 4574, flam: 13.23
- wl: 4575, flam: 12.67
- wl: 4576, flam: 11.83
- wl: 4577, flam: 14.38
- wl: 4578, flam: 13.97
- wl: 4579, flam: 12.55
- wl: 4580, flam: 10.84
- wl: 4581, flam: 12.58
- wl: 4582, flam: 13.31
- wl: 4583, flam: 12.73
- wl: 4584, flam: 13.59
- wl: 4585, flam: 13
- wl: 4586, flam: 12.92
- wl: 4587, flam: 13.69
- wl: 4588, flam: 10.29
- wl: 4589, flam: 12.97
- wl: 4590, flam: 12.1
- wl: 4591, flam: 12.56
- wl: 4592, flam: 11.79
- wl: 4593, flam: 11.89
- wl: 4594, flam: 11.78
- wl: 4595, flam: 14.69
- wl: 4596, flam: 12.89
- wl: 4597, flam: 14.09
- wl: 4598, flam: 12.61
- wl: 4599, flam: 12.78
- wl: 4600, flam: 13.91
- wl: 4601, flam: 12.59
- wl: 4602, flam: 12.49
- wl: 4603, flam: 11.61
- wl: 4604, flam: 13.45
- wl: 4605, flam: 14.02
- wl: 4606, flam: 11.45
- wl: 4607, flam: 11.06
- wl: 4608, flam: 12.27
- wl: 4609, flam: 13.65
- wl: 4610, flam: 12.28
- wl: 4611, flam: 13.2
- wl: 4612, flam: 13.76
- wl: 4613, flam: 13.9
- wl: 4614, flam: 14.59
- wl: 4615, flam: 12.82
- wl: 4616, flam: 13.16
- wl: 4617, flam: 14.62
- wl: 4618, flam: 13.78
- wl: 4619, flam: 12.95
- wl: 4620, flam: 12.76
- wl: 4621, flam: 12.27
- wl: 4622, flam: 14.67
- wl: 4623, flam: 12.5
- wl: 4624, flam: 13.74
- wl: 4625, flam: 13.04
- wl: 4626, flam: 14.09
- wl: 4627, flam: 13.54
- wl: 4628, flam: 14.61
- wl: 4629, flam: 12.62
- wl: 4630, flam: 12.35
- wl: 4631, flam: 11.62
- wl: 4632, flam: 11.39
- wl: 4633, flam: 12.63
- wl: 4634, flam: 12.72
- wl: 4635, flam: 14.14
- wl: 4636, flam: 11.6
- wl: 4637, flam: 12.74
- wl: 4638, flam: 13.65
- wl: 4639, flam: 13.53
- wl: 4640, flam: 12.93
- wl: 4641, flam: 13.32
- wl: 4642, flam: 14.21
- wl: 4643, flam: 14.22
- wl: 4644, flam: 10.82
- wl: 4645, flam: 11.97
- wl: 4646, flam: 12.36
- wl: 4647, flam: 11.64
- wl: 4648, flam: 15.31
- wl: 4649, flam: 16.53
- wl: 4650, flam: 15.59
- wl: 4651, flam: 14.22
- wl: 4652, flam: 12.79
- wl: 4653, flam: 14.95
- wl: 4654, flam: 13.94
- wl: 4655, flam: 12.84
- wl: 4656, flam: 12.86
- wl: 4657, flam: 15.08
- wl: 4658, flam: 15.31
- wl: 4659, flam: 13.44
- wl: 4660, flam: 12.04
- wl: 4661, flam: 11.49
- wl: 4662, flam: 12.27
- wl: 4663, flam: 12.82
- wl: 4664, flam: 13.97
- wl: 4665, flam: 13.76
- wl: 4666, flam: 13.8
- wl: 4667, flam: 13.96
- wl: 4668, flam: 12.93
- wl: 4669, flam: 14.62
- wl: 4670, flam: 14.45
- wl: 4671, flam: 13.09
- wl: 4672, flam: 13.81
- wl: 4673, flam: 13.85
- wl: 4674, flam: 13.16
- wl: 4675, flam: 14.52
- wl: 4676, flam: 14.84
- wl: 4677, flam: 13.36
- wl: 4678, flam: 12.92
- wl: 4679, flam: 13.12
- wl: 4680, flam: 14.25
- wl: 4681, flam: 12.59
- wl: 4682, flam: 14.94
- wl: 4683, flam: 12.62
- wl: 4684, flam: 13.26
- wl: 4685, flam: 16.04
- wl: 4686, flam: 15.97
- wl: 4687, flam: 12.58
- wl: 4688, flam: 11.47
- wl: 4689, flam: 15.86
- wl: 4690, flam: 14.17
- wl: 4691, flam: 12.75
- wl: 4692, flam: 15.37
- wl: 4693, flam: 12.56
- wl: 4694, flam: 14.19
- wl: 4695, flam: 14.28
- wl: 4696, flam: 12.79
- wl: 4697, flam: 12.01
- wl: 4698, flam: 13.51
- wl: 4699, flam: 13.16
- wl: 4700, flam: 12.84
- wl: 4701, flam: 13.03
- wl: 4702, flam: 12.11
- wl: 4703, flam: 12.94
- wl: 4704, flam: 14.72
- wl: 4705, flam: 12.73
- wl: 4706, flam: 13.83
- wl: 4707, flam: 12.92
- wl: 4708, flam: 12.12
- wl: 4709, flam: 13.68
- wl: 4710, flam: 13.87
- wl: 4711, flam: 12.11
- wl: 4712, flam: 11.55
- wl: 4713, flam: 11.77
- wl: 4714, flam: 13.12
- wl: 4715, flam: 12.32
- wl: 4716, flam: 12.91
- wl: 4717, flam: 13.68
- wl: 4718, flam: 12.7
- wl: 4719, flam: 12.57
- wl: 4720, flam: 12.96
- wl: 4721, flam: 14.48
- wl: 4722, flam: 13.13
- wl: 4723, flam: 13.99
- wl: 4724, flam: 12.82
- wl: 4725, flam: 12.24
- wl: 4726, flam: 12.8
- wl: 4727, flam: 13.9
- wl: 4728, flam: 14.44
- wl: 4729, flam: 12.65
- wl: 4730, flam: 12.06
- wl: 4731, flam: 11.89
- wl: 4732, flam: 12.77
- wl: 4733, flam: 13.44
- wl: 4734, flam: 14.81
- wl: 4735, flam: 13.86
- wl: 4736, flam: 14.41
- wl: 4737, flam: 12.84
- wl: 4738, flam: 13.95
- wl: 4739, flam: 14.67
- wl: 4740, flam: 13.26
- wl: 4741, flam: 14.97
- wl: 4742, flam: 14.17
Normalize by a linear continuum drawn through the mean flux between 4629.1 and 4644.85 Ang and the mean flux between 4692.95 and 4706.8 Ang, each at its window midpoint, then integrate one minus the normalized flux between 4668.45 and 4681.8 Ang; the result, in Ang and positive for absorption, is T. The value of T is -0.7 Ang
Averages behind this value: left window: 12.8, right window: 13.2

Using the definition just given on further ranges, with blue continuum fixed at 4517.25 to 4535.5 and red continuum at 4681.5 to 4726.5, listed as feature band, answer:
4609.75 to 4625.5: -0.6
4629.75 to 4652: -0.2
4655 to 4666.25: -0.2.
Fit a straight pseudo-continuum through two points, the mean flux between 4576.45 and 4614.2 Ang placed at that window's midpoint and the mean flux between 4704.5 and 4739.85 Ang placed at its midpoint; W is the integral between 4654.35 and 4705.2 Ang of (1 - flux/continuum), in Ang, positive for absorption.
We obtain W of -2.0 Ang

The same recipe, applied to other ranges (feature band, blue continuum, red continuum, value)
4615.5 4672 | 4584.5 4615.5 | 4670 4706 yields -0.7 Ang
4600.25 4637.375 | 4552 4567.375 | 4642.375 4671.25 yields 0.9 Ang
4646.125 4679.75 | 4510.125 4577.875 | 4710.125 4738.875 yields -0.9 Ang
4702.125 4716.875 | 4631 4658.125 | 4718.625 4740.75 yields 0.5 Ang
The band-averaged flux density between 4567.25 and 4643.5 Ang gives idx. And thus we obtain 13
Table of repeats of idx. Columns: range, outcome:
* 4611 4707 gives 13.5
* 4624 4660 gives 13.4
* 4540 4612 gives 12.9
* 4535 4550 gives 13.3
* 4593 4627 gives 13.1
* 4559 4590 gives 12.8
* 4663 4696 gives 13.8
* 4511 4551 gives 14.4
